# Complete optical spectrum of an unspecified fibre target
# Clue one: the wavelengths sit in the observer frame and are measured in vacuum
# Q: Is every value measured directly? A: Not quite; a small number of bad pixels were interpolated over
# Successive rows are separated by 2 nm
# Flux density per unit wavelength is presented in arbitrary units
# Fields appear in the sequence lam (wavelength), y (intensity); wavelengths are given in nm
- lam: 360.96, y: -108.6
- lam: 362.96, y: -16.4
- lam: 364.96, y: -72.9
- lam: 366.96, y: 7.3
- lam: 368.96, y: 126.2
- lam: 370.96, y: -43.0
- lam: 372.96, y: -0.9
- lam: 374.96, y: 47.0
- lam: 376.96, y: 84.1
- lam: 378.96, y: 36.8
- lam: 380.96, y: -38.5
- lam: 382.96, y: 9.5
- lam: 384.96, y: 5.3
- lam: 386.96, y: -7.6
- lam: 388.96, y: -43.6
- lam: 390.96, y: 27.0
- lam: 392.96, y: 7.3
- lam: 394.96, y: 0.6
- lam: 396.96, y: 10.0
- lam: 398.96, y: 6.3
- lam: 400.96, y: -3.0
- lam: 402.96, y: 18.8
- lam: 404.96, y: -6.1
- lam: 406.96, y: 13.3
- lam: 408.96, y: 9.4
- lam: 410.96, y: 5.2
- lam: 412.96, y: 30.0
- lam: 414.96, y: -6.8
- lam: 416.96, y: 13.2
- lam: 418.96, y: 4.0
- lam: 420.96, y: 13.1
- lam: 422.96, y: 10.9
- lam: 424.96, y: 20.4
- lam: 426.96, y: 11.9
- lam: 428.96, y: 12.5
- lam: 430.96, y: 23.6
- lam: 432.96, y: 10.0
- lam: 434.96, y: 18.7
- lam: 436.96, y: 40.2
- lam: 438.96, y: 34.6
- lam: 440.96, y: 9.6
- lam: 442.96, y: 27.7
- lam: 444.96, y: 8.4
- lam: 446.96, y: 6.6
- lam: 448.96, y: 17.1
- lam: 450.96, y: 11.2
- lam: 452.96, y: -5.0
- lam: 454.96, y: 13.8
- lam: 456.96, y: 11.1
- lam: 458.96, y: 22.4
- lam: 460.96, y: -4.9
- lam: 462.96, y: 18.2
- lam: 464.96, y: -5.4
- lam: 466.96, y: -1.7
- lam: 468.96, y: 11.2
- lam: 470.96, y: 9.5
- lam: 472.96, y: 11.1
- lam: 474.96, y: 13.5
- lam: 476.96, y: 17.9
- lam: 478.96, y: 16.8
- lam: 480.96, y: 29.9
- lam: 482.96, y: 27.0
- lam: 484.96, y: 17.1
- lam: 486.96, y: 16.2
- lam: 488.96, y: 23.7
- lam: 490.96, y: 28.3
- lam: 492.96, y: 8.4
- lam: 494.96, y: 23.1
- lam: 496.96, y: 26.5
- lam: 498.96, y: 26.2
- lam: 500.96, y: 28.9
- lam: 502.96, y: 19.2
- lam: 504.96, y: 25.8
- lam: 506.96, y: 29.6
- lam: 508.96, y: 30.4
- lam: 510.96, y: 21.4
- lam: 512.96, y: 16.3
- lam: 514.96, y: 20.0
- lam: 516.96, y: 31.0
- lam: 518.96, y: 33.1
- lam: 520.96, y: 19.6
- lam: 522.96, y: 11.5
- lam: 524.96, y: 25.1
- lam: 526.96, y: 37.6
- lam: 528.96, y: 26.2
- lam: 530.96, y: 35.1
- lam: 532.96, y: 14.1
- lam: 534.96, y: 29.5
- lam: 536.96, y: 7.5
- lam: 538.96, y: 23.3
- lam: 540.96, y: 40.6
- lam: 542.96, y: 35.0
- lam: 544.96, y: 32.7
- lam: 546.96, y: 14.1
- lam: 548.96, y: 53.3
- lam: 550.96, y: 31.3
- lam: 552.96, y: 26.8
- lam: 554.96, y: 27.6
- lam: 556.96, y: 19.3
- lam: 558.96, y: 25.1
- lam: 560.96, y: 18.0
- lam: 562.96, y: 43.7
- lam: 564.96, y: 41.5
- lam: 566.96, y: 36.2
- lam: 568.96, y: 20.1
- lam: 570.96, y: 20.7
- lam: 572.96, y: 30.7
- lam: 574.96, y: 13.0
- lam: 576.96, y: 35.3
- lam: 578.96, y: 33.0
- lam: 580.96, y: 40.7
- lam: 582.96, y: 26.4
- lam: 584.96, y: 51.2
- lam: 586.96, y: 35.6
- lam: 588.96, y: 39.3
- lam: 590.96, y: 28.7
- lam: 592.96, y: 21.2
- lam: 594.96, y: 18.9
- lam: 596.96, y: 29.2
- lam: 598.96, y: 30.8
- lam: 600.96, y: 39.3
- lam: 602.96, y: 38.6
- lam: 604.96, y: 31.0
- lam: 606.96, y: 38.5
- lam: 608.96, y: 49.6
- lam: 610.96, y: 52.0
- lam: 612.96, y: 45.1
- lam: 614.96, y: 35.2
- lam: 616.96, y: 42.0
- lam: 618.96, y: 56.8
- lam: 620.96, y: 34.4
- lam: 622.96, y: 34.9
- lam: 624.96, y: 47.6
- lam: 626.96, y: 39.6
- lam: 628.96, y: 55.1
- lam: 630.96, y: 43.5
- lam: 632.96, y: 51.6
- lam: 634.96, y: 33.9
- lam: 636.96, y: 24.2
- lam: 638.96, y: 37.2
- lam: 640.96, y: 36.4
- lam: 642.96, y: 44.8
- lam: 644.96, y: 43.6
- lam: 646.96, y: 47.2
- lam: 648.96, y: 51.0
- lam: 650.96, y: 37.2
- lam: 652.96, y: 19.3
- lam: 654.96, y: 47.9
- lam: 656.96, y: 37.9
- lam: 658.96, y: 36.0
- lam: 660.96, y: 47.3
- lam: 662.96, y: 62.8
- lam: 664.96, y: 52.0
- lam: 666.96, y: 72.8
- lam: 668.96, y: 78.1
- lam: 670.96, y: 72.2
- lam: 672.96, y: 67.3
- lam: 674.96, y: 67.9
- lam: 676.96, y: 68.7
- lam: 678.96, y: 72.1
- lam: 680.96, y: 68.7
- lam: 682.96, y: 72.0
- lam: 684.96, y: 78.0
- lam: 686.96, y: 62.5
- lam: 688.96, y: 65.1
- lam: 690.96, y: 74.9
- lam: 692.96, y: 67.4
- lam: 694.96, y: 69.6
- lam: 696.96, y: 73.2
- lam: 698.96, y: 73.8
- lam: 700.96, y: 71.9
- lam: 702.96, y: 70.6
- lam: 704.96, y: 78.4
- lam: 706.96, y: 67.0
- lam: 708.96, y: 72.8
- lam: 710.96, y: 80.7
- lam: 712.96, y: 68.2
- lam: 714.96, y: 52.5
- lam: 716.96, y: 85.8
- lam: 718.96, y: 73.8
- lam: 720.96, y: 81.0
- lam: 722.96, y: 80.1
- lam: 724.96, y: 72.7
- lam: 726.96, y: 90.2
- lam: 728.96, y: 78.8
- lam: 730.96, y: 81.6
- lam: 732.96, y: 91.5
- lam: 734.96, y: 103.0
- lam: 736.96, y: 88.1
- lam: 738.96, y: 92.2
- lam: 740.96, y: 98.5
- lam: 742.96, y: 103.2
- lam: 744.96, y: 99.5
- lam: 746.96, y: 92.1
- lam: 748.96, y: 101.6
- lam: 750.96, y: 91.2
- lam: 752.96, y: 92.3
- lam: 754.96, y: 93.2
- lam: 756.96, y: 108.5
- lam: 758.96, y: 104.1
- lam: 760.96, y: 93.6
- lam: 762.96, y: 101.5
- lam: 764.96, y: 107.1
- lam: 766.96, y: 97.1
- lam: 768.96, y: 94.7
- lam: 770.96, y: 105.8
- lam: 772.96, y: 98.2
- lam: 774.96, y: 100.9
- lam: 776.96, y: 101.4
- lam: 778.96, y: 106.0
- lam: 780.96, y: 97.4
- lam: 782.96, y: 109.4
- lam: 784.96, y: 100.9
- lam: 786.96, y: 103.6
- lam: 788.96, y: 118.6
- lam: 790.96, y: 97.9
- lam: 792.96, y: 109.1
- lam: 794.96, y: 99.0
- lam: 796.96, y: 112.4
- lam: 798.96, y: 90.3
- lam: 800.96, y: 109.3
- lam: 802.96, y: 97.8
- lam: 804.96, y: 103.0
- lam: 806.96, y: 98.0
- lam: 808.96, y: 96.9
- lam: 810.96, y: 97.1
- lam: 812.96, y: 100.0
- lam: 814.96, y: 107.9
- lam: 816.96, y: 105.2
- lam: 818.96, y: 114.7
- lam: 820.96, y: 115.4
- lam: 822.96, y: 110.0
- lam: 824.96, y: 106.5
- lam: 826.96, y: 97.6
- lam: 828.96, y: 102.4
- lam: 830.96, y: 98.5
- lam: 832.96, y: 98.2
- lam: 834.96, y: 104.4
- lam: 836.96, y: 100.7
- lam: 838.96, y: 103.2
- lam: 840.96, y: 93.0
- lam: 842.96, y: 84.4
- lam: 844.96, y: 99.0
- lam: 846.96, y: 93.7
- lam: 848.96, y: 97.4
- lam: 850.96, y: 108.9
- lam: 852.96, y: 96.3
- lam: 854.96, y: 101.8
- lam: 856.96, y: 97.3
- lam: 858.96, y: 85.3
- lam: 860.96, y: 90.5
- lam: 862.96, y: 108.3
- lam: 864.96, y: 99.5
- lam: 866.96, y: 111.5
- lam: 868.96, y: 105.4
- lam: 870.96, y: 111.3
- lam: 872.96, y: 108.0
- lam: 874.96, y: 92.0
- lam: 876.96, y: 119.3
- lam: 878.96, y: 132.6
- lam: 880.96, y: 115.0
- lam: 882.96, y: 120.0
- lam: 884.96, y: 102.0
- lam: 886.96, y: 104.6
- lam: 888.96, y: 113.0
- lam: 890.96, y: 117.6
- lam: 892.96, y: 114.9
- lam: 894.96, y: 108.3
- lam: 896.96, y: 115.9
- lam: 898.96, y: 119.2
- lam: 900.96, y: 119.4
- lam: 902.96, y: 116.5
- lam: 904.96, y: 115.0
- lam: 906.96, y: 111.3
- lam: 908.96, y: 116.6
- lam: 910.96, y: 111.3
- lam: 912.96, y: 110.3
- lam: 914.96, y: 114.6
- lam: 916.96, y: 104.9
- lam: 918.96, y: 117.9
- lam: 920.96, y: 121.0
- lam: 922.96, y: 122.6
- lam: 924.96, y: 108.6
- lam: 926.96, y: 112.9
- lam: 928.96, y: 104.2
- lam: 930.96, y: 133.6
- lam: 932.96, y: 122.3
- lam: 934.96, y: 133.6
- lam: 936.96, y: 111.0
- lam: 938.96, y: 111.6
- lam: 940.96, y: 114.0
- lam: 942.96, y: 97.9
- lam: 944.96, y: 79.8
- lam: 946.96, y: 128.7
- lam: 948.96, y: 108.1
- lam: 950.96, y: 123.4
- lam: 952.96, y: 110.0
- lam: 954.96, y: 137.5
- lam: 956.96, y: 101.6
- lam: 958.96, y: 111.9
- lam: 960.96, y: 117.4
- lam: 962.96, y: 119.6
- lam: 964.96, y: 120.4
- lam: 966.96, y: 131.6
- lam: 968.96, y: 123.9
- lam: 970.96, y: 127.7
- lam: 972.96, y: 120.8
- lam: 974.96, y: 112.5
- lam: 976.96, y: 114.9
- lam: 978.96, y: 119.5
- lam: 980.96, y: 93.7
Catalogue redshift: 0.66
